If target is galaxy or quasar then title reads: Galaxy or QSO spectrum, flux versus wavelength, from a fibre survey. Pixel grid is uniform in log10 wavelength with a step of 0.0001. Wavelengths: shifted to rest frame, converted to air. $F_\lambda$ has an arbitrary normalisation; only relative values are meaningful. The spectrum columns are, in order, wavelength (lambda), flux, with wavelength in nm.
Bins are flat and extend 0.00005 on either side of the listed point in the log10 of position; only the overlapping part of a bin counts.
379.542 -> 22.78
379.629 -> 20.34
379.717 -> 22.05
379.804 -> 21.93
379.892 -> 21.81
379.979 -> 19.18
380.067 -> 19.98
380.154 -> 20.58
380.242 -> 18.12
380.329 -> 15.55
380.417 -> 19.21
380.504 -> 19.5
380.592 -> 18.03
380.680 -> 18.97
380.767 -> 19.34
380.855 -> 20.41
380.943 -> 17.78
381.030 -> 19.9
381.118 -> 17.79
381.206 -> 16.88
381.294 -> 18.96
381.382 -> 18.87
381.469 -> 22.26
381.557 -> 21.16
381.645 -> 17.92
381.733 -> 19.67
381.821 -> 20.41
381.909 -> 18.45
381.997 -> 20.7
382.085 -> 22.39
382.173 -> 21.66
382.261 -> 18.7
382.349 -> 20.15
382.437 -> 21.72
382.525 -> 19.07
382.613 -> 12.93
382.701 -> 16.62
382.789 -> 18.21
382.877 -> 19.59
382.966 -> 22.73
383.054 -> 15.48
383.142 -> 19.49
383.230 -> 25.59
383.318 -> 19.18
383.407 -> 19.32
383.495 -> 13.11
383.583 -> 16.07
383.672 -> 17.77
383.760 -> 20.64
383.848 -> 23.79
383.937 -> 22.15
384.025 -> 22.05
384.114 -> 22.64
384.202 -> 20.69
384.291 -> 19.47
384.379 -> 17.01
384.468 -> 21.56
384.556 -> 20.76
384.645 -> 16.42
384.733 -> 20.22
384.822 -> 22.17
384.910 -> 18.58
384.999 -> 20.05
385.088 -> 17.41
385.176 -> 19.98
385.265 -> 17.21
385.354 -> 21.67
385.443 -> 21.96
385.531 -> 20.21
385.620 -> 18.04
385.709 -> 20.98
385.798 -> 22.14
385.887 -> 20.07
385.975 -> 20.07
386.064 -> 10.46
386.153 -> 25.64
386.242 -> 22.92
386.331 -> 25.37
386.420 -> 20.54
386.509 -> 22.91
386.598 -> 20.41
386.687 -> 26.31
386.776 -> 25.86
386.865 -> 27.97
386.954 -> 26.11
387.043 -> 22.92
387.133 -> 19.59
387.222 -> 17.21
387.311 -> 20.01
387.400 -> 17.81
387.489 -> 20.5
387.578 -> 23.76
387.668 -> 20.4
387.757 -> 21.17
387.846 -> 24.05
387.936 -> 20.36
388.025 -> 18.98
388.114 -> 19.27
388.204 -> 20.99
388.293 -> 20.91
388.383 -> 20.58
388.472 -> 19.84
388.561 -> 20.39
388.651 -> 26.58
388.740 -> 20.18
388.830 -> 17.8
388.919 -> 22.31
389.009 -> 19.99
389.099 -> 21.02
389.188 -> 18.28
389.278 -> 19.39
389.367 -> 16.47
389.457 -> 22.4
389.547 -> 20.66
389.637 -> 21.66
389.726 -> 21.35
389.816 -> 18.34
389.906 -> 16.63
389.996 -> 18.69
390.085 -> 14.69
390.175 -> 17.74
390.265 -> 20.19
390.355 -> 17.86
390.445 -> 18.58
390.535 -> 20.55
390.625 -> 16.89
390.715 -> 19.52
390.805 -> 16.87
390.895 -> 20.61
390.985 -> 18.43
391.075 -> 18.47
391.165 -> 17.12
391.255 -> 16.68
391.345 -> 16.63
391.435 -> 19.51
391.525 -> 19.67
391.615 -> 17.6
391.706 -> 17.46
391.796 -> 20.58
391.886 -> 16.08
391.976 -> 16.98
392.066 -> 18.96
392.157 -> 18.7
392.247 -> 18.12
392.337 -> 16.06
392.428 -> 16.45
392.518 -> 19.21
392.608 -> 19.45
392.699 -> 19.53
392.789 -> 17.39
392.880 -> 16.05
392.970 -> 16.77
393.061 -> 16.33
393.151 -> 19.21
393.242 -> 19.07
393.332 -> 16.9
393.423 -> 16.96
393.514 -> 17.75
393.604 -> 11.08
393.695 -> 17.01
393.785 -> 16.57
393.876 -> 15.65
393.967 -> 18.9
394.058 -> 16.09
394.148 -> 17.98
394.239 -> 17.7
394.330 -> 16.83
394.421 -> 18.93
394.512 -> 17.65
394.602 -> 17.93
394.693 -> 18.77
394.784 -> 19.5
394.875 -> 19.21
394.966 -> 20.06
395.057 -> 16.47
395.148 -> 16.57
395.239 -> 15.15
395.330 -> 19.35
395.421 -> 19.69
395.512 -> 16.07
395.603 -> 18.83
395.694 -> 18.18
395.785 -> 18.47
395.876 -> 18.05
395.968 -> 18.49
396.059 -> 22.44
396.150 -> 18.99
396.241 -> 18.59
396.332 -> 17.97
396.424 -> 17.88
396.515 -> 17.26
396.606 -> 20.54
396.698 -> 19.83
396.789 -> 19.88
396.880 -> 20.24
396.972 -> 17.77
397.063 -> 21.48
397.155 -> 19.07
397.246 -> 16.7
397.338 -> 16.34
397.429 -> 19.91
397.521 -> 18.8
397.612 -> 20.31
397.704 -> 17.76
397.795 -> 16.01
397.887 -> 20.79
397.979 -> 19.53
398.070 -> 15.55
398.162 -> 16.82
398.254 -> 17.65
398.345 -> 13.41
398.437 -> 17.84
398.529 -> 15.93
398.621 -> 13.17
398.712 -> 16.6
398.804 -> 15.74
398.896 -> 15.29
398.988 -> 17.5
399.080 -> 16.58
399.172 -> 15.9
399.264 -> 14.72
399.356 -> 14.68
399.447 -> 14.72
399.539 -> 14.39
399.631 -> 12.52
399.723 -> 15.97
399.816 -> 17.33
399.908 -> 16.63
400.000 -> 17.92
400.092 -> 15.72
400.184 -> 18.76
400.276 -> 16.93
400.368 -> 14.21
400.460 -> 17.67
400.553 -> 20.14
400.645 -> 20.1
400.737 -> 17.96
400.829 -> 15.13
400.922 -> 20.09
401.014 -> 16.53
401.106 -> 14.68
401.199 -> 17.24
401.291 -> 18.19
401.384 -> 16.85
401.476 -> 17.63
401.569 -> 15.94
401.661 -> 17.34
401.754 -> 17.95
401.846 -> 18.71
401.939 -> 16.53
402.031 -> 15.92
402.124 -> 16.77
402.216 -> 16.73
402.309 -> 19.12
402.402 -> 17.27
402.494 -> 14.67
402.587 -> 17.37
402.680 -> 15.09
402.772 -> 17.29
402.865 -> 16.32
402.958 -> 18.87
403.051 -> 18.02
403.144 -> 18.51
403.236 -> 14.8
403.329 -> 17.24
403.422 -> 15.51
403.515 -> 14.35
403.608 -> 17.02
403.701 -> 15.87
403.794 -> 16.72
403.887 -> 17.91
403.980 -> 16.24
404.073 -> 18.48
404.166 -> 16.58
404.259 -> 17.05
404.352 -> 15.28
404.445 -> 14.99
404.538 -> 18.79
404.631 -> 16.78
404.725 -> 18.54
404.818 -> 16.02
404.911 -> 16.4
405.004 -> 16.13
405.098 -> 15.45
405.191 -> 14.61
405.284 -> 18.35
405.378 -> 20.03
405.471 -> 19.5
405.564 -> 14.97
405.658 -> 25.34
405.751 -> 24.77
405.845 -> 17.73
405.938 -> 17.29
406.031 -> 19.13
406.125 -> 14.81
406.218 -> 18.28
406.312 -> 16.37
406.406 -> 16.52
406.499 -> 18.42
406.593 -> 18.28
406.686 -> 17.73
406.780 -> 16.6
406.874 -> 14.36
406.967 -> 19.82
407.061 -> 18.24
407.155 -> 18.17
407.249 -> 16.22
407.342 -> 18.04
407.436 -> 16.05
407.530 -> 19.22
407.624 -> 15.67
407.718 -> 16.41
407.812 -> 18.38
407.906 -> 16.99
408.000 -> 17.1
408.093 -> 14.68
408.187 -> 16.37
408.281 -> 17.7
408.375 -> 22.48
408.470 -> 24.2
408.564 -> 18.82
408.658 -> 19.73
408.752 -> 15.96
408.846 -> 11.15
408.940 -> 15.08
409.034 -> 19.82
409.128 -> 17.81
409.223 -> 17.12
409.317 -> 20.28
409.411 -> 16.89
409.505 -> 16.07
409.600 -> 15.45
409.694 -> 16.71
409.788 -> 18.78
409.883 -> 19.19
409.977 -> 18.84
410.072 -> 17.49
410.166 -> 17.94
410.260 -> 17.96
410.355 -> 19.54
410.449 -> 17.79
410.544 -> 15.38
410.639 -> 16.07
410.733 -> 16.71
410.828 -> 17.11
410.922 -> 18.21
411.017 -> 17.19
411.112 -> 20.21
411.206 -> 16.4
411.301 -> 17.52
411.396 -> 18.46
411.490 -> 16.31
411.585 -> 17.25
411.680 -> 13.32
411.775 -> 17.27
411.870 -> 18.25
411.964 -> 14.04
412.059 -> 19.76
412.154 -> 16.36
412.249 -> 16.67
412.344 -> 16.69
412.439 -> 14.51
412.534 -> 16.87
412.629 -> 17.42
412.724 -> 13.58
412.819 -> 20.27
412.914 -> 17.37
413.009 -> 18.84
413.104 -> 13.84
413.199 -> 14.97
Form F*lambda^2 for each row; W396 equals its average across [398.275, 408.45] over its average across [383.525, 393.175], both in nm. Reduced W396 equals 0.93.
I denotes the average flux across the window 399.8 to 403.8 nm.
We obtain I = 17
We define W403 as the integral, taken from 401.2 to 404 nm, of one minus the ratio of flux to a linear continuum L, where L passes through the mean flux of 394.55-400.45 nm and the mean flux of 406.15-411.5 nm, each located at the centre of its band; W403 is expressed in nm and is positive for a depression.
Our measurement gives 0.10 nm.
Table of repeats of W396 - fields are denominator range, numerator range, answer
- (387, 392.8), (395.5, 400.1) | 0.94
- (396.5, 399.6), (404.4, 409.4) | 1.07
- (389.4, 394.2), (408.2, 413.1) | 1.06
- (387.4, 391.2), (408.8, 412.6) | 0.96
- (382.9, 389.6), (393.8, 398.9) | 0.92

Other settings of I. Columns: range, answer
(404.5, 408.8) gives 17.9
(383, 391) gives 20.2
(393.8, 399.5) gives 17.7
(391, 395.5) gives 17.7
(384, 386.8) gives 20.6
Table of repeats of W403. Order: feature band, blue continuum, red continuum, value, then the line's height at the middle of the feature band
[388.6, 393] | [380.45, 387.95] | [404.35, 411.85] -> 0.170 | 19.5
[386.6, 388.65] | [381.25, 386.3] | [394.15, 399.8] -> -0.271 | 19.1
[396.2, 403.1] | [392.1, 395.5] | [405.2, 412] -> 0.156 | 17.6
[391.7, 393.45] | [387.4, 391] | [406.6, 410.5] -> 0.147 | 19.5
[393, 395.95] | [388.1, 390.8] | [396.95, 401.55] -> 0.106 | 18.3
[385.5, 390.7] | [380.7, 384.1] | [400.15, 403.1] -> -0.482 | 18.8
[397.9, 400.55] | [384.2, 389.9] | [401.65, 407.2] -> 0.308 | 18.3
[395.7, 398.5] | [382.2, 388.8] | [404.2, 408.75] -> 0.074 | 19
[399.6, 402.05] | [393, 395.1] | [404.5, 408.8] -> 0.081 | 17.7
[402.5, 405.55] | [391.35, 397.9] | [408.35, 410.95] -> 0.180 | 17.9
